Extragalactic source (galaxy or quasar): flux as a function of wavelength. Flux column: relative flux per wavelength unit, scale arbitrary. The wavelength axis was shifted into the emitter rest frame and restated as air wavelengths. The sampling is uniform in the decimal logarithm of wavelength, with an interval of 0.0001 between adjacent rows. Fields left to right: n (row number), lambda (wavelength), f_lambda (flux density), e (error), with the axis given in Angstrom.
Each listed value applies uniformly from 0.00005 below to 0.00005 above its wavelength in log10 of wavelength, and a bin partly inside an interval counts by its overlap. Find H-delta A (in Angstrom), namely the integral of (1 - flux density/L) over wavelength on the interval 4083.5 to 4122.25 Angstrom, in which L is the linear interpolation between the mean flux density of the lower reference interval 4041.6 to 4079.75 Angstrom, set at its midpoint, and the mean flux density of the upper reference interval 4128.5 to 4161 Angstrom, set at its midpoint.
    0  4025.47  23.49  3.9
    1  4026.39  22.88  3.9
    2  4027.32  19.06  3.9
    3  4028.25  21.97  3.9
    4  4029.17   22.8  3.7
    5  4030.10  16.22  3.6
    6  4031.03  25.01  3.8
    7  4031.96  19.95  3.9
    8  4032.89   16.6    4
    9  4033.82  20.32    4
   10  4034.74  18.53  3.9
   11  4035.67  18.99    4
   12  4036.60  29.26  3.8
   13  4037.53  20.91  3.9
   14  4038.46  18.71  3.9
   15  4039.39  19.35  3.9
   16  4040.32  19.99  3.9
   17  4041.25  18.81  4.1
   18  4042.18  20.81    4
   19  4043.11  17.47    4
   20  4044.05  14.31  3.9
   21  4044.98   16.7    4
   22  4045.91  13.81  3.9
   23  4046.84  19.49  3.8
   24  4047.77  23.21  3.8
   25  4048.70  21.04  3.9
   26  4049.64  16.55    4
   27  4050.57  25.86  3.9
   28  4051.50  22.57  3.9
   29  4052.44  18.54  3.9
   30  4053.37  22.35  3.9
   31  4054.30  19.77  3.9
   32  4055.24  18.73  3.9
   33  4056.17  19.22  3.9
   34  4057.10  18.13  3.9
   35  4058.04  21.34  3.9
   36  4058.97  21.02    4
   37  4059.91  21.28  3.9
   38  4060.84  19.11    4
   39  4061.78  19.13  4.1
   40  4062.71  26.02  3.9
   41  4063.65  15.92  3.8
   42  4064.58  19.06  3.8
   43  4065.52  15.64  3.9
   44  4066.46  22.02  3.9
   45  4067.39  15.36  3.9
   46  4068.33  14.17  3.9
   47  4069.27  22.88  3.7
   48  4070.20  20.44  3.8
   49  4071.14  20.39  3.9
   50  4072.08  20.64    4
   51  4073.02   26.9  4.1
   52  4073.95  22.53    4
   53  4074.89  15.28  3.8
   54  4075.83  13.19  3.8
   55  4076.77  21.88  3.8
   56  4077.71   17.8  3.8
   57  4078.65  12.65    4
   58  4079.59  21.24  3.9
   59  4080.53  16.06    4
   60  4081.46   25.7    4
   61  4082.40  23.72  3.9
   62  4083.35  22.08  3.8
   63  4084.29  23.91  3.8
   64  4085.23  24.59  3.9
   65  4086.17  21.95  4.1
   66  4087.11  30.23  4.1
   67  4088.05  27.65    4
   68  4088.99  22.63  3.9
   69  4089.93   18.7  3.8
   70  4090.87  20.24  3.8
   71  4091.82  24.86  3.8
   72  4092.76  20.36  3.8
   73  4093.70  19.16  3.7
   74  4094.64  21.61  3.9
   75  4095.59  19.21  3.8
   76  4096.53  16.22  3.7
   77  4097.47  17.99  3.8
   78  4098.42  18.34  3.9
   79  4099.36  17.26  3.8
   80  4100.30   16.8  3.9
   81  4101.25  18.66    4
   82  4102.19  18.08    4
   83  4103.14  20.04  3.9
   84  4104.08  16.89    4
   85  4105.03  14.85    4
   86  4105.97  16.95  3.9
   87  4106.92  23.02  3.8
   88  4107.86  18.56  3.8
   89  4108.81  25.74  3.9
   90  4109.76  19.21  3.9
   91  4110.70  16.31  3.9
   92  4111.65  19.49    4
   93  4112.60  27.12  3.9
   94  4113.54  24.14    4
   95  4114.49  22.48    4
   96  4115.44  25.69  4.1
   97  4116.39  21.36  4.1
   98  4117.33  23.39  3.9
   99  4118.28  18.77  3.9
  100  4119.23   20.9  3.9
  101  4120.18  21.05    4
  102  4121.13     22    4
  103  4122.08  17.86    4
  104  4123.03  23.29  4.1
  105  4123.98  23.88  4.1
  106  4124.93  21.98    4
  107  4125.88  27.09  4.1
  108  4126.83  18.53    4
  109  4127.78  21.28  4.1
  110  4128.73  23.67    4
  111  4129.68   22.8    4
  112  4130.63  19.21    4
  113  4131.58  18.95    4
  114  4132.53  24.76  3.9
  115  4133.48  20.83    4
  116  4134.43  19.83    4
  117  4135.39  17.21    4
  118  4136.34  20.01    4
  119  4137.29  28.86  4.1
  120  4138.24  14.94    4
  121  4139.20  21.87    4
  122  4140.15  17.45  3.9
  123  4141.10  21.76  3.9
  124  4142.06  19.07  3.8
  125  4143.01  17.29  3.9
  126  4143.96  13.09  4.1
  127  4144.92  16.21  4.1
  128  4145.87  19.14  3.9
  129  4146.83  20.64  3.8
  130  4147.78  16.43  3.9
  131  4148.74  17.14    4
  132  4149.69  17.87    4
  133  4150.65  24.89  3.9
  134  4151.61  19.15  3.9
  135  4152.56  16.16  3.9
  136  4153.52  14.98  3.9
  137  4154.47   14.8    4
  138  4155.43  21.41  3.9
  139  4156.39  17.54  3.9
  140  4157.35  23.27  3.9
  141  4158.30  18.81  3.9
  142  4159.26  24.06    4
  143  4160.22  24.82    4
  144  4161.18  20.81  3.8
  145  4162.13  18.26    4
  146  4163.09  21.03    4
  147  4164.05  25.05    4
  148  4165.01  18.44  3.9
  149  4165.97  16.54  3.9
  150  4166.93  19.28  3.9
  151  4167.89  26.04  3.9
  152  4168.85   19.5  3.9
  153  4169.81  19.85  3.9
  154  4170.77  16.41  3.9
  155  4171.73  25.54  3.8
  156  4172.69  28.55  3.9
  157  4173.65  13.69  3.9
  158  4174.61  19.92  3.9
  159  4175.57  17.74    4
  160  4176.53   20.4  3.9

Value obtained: -2.7 Angstrom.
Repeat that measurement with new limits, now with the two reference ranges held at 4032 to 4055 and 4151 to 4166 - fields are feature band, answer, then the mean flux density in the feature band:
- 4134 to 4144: 0.2 Angstrom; 19.5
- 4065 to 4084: 0.2 Angstrom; 19.6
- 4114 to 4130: -1.9 Angstrom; 22.1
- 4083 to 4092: -1.8 Angstrom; 23.7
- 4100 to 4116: -0.4 Angstrom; 20.3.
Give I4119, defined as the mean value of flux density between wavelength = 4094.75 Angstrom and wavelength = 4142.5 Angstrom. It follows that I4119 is 20.5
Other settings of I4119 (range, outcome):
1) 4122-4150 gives 20.1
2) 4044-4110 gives 20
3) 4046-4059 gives 20.4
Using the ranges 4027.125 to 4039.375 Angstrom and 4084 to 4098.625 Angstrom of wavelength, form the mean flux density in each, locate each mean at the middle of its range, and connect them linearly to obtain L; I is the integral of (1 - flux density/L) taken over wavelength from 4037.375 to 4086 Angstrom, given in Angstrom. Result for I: 3.2 Angstrom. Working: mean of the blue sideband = 20.6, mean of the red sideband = 21.8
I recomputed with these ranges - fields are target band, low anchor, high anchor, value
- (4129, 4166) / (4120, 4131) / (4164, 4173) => 3.2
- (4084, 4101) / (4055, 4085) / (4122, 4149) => -1.0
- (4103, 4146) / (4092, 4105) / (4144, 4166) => -3.9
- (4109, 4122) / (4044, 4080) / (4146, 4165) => -1.3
